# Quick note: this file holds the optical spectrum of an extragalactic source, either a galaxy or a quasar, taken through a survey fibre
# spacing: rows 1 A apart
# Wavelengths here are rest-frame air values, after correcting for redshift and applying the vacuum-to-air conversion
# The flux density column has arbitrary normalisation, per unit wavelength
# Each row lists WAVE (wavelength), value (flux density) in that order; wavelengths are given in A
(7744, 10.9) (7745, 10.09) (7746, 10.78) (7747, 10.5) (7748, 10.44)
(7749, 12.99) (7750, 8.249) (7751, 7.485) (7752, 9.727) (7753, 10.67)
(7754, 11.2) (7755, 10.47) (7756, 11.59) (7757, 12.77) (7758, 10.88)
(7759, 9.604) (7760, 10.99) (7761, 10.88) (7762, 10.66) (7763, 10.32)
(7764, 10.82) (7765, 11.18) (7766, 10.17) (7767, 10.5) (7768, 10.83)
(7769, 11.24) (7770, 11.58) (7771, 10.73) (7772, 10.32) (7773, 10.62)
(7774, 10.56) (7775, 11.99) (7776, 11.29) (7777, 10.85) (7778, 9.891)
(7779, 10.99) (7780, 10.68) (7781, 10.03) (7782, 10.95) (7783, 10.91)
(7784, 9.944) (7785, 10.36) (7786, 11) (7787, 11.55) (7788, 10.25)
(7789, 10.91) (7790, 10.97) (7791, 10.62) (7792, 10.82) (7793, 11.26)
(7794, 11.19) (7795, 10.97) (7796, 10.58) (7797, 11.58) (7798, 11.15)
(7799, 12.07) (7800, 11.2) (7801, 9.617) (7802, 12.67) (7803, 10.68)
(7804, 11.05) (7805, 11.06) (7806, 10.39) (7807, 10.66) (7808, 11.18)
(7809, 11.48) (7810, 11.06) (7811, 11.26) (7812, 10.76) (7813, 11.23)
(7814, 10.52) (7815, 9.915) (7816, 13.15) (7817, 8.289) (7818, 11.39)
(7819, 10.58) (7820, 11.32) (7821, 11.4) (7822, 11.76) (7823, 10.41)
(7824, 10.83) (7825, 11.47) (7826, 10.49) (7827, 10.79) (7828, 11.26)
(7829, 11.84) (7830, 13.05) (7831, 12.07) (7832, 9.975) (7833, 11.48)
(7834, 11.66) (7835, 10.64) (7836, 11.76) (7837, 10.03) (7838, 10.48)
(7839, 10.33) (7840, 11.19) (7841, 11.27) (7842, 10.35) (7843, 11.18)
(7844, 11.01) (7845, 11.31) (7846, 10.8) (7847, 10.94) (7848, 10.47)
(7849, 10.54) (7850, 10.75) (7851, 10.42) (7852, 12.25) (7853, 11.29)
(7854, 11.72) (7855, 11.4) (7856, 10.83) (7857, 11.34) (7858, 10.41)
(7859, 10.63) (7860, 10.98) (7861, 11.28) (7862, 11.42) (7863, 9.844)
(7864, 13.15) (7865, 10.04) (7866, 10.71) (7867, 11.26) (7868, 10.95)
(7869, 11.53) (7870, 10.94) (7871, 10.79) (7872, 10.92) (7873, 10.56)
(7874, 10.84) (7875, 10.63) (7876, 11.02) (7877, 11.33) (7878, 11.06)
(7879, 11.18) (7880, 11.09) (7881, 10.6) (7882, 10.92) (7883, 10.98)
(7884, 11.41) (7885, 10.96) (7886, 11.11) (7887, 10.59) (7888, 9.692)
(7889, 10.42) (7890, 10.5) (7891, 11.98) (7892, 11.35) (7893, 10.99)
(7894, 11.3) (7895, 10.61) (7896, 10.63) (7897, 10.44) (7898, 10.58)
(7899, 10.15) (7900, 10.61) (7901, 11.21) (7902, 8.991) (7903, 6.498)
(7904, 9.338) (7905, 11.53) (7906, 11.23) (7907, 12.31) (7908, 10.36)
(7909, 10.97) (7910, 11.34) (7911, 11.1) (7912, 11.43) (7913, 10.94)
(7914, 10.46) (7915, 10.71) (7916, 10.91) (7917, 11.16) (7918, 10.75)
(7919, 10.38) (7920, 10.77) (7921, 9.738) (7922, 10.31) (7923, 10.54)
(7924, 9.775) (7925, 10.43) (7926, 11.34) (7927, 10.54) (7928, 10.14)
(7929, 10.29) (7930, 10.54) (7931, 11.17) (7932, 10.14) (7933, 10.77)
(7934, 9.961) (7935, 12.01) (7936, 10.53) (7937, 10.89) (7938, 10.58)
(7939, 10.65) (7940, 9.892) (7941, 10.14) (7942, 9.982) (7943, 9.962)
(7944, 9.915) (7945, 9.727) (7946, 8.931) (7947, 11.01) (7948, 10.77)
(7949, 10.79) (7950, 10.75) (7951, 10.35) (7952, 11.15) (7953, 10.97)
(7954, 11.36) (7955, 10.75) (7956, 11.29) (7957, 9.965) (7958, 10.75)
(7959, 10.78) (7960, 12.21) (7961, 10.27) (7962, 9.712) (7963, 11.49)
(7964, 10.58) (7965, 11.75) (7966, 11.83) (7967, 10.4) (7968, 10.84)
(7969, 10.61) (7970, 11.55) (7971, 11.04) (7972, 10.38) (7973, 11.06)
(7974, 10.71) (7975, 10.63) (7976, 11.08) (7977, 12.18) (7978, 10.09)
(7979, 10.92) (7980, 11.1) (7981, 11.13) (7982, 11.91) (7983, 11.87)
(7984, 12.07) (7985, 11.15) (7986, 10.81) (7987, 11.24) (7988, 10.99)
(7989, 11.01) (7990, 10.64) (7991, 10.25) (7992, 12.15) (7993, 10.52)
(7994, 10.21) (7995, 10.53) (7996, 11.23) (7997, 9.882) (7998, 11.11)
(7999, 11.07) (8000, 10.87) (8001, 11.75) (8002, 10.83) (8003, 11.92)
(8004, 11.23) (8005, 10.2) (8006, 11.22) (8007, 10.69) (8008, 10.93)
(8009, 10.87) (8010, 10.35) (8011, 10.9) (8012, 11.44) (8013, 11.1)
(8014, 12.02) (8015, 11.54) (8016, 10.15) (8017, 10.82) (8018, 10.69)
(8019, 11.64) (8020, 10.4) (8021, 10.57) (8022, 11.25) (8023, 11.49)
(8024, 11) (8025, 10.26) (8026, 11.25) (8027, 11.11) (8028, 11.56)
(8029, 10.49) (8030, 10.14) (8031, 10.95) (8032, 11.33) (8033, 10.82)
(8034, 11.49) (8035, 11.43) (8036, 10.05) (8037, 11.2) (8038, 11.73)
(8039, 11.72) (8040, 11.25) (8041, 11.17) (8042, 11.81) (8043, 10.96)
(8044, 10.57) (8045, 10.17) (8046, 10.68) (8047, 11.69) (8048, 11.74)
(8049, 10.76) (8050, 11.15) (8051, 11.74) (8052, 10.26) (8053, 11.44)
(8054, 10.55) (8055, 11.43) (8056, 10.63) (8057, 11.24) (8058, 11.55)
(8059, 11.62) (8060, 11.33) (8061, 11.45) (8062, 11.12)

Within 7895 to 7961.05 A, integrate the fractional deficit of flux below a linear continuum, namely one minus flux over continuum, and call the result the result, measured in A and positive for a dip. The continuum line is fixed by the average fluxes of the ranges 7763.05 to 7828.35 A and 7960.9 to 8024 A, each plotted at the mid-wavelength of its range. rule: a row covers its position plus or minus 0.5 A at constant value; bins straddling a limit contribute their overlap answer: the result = 2.5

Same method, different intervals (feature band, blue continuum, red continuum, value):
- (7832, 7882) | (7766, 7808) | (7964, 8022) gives -0.2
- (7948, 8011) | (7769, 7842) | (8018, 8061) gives 0.5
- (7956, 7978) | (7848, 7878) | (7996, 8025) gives 0.1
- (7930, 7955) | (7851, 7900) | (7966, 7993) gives 1.2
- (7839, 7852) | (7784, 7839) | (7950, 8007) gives 0.2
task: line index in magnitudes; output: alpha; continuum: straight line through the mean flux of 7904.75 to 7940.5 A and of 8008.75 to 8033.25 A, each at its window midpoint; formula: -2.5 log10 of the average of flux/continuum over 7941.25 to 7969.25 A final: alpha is 0.014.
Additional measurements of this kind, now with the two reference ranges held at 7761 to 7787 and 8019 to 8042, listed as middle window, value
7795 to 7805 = -0.04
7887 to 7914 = 0.03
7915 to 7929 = 0.04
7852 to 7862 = -0.03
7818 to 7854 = -0.03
